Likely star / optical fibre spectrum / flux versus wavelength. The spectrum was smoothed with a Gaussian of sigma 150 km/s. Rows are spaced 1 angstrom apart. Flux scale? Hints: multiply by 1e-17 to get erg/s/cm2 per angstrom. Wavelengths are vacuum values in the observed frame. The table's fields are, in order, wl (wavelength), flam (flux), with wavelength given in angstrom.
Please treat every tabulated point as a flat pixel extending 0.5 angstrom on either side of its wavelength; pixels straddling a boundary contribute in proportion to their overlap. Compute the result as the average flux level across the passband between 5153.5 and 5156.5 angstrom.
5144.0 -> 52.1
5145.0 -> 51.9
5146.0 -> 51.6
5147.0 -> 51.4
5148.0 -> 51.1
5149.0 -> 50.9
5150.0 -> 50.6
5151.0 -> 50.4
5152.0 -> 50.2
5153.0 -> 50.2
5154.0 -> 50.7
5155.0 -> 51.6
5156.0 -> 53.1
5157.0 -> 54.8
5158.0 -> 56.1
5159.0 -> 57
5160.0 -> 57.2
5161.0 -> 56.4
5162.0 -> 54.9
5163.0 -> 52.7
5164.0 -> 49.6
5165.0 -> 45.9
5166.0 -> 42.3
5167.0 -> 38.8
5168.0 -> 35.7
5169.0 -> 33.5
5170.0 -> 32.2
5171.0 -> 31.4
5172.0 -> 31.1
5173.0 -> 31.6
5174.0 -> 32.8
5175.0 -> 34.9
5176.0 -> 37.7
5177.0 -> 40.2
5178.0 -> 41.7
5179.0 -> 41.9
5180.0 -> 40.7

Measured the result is 51.8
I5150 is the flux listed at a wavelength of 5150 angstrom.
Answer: 50.6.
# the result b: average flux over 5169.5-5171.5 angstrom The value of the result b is 31.8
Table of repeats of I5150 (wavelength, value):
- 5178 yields 41.7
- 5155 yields 51.6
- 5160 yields 57.2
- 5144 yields 52.1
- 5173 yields 31.6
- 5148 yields 51.1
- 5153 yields 50.2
